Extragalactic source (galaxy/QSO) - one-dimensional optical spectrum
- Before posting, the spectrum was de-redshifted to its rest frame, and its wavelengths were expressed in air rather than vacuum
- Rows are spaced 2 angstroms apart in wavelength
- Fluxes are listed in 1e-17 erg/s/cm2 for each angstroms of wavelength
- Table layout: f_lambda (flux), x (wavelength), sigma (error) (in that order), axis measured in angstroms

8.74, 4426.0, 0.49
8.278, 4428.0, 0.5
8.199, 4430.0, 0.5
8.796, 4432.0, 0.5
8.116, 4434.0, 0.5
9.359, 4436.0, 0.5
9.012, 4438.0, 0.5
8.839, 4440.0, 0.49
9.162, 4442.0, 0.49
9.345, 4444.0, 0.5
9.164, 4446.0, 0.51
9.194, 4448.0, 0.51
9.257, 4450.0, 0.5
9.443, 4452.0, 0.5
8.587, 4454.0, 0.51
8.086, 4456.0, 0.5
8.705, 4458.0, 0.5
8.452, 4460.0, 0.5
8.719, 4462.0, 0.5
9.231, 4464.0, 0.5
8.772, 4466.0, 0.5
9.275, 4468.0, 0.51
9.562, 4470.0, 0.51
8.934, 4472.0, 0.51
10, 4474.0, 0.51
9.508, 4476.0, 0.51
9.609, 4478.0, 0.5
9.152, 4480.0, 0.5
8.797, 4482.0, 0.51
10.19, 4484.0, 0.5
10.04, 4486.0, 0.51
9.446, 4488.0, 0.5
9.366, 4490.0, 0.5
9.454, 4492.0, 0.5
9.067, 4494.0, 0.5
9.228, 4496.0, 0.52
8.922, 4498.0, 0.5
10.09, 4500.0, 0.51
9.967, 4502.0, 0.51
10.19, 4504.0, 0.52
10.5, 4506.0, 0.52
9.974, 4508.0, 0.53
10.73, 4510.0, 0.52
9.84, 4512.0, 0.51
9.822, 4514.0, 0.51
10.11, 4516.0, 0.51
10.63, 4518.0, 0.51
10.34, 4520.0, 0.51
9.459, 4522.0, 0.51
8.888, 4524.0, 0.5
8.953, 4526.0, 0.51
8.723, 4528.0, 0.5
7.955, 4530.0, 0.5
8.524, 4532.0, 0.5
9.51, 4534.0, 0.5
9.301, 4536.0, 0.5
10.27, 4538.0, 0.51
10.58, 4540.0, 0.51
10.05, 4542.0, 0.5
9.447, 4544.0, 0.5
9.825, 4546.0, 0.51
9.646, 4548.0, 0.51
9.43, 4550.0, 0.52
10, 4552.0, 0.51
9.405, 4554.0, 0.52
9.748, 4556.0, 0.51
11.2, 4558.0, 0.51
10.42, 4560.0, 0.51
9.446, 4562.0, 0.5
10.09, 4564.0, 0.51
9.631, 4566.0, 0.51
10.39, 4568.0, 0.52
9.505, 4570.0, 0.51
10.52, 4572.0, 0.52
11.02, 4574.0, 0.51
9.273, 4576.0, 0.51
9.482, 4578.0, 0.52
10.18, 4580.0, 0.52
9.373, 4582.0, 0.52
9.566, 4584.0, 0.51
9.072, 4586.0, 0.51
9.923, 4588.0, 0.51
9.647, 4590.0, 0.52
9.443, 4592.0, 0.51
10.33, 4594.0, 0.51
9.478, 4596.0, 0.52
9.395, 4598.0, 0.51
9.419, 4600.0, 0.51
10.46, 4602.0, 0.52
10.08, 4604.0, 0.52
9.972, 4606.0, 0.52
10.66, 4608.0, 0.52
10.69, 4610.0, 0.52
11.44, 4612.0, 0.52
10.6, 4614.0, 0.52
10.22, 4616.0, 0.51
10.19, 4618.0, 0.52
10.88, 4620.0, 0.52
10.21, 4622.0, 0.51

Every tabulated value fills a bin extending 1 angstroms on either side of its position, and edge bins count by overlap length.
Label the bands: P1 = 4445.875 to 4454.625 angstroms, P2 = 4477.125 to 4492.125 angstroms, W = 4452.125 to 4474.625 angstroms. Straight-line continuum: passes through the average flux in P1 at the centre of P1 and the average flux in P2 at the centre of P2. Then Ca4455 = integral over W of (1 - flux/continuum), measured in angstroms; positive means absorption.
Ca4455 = 0.8 angstroms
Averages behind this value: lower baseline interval 9.15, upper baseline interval 9.51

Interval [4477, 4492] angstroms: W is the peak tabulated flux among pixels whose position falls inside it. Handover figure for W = 10.19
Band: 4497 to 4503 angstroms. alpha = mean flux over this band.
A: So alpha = 9.66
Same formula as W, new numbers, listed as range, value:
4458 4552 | 10.73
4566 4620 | 11.44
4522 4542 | 10.58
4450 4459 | 9.443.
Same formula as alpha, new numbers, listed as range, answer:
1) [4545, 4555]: 9.66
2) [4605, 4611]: 10.4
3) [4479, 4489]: 9.53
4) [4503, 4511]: 10.3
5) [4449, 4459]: 8.82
